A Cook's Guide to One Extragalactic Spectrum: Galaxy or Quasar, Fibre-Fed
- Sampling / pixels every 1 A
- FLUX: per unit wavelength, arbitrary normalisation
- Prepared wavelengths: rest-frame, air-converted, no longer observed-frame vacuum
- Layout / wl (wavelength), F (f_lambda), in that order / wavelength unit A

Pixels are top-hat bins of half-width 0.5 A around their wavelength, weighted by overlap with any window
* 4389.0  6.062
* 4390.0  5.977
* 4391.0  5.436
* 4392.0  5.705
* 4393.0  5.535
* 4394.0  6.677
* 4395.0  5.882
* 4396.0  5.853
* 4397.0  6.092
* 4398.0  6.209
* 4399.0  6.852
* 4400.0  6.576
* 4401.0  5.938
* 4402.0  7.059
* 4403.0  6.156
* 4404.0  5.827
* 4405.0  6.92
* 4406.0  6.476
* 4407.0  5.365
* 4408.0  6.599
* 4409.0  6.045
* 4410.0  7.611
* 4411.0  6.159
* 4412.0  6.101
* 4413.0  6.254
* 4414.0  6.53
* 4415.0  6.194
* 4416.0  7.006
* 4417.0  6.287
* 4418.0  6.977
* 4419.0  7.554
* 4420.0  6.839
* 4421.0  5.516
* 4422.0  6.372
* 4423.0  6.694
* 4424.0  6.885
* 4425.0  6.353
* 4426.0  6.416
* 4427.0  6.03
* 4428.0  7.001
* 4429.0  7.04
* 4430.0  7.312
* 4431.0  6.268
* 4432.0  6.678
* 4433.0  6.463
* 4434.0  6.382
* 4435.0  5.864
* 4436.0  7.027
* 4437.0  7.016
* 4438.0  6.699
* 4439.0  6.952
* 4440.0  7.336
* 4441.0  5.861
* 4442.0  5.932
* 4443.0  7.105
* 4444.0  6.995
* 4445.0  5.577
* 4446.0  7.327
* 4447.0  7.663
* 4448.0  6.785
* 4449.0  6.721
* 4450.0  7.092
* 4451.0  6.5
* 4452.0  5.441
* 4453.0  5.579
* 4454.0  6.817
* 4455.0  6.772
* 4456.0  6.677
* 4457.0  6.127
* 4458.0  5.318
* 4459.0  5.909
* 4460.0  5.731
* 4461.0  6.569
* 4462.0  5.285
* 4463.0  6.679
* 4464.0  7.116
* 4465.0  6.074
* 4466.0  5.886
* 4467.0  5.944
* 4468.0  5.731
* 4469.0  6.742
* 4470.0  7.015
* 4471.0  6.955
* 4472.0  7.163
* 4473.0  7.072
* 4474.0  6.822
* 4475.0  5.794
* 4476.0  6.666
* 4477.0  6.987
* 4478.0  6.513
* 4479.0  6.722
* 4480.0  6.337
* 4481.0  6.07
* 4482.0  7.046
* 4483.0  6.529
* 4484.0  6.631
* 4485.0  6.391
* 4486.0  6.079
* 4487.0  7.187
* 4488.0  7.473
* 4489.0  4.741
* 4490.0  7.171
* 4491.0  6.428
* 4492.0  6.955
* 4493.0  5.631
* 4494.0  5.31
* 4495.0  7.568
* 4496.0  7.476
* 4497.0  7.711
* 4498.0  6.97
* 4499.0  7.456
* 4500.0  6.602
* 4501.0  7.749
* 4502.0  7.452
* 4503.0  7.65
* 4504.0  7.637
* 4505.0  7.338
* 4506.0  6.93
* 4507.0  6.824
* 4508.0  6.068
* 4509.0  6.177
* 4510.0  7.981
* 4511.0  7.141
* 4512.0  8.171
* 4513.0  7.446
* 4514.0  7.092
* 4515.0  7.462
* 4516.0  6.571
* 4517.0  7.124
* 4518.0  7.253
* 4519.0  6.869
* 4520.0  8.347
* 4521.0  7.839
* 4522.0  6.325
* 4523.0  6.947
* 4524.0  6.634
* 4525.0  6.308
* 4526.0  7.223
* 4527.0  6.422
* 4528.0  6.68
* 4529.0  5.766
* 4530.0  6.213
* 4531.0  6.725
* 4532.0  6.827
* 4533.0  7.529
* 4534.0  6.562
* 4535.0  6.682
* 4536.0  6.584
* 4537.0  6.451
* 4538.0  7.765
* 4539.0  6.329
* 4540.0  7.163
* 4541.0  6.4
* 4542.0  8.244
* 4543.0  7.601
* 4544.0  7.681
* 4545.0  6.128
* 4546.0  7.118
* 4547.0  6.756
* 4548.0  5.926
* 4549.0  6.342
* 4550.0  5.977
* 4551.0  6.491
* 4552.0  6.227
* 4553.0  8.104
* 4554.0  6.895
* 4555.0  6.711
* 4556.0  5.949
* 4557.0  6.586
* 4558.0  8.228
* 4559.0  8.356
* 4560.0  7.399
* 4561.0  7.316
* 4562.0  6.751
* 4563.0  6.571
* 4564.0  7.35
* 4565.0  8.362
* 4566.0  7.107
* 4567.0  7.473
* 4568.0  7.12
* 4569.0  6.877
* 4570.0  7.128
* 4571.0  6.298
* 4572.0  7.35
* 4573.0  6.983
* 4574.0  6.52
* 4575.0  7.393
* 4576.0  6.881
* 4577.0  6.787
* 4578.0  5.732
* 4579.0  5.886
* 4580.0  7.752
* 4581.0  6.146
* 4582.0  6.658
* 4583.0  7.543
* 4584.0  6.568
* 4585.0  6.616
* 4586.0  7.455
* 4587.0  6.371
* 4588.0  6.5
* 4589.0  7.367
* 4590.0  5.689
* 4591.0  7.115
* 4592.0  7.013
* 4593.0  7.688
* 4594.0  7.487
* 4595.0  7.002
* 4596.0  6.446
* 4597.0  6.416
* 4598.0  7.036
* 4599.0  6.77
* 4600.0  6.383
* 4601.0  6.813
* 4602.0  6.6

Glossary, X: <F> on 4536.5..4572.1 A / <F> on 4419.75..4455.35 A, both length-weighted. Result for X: 1.1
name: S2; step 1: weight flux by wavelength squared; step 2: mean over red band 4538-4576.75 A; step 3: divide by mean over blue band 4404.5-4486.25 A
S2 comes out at 1.13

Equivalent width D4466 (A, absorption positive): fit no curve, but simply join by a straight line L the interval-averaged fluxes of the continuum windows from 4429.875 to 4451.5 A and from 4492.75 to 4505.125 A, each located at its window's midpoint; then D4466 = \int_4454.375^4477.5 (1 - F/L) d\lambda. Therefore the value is 1.7 A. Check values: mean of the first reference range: 6.7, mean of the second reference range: 7.14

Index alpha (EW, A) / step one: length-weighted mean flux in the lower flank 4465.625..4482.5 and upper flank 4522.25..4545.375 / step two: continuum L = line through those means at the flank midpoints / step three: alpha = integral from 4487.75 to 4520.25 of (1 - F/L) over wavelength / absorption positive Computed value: -1.7 A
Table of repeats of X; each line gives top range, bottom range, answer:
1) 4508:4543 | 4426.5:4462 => 1.07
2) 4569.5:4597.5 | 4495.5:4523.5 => 0.94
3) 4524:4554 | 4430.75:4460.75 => 1.04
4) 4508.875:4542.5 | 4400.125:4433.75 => 1.07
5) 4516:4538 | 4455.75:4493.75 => 1.07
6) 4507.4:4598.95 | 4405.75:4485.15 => 1.06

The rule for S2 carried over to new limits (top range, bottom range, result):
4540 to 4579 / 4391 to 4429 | 1.17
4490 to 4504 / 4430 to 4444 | 1.09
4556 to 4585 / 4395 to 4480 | 1.15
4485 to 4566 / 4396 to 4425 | 1.13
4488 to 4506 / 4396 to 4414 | 1.14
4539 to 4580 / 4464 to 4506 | 1.07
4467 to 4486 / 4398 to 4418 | 1.06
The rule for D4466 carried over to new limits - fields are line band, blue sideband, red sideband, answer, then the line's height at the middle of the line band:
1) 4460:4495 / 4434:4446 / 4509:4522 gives 2.5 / 6.97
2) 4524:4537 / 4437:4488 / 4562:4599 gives 0.2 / 6.74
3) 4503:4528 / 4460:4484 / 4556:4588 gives -1.4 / 6.71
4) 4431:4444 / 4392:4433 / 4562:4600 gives -0.2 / 6.51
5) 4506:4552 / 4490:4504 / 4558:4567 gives 2.2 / 7.23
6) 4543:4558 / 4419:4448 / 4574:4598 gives 0.1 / 6.77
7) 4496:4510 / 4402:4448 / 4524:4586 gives -0.8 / 6.76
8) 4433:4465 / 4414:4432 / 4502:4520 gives 1.5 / 6.8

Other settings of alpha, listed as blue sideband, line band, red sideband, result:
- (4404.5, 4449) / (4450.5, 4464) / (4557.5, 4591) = 1.09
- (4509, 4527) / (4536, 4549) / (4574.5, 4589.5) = 0.17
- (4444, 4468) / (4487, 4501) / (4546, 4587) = -0.54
